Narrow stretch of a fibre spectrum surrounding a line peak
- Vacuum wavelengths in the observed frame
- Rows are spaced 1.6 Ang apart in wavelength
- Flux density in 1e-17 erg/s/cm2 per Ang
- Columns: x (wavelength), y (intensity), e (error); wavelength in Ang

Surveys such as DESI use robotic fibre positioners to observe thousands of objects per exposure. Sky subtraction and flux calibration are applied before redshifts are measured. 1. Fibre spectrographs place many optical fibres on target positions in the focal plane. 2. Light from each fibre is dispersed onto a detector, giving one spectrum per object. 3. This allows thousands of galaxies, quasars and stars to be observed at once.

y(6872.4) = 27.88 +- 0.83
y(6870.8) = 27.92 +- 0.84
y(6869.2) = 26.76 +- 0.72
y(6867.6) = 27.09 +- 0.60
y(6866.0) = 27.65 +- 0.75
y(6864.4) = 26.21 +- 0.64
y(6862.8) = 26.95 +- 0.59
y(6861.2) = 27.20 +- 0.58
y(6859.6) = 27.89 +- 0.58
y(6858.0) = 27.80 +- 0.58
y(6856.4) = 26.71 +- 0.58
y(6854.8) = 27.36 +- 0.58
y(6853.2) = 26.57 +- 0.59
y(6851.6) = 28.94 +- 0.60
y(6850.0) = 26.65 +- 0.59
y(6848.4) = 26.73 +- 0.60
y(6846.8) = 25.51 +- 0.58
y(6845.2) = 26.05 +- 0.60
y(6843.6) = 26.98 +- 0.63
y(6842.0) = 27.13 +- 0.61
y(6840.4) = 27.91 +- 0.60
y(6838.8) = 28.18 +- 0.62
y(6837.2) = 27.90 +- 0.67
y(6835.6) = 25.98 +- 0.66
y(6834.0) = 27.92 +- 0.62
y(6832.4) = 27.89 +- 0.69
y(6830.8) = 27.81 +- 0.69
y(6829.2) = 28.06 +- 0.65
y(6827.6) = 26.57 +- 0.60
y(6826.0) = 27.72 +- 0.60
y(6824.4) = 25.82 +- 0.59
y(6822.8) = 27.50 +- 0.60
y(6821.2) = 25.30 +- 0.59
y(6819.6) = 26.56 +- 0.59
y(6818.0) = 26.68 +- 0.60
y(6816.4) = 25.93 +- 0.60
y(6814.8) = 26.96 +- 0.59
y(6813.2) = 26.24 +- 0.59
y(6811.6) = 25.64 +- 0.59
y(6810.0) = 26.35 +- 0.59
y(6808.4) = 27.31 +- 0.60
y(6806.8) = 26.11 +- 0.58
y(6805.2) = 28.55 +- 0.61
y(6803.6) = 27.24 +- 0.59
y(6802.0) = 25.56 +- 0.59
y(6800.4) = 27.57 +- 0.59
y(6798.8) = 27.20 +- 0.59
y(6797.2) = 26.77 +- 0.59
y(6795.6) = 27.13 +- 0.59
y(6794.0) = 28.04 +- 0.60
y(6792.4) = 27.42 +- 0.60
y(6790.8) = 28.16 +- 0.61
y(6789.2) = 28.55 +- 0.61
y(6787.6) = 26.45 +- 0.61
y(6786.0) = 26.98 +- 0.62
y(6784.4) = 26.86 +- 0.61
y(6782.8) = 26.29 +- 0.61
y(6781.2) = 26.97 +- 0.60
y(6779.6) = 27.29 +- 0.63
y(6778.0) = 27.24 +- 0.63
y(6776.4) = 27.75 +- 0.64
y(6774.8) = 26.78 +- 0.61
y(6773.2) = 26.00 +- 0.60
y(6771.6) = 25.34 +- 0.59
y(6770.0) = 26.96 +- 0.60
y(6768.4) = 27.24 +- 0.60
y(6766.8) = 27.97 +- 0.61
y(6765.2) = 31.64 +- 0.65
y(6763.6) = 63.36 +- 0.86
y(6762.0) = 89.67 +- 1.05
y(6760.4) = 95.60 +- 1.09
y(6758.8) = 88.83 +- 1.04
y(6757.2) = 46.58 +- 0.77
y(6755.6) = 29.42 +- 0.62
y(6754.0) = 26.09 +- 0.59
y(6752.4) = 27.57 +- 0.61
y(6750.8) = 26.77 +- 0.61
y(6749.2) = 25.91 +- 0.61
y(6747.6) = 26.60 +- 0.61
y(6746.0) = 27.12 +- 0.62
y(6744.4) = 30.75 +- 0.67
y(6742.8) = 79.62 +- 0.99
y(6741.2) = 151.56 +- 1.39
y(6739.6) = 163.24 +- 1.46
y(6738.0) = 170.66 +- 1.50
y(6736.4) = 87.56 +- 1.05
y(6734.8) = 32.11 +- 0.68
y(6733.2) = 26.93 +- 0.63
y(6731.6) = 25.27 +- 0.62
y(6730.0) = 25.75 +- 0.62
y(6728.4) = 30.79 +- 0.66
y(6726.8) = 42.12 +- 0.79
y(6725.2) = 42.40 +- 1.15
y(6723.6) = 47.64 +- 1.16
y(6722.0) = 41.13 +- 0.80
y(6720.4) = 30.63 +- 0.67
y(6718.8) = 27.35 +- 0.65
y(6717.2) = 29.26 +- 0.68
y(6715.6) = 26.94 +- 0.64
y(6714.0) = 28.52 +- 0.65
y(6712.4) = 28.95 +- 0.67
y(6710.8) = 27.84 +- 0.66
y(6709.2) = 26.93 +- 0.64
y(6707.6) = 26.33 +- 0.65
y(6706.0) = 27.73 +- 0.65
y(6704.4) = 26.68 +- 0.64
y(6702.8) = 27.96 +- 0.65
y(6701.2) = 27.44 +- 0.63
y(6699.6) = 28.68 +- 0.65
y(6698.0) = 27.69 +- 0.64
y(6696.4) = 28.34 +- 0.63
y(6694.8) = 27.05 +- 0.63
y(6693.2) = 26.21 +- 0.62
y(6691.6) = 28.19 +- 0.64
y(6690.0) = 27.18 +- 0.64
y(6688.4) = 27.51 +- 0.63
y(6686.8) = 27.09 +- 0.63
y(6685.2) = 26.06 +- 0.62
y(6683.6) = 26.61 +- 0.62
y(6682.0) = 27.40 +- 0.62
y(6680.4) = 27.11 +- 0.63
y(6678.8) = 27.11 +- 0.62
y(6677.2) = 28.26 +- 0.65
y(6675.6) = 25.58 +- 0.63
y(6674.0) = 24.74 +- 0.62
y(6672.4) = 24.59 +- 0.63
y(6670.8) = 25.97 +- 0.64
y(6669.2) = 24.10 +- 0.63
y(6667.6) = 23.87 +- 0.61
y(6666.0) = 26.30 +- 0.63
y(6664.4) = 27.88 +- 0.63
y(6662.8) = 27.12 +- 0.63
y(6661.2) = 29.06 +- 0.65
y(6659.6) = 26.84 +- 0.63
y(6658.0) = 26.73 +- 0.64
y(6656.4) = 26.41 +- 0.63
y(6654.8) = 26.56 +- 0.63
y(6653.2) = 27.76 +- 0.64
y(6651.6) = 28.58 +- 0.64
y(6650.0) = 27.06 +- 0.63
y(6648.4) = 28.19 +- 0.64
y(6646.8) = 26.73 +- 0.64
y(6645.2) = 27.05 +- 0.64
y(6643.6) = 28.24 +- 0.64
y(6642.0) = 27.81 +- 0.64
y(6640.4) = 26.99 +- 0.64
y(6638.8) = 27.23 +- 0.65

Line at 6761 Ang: [N II]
